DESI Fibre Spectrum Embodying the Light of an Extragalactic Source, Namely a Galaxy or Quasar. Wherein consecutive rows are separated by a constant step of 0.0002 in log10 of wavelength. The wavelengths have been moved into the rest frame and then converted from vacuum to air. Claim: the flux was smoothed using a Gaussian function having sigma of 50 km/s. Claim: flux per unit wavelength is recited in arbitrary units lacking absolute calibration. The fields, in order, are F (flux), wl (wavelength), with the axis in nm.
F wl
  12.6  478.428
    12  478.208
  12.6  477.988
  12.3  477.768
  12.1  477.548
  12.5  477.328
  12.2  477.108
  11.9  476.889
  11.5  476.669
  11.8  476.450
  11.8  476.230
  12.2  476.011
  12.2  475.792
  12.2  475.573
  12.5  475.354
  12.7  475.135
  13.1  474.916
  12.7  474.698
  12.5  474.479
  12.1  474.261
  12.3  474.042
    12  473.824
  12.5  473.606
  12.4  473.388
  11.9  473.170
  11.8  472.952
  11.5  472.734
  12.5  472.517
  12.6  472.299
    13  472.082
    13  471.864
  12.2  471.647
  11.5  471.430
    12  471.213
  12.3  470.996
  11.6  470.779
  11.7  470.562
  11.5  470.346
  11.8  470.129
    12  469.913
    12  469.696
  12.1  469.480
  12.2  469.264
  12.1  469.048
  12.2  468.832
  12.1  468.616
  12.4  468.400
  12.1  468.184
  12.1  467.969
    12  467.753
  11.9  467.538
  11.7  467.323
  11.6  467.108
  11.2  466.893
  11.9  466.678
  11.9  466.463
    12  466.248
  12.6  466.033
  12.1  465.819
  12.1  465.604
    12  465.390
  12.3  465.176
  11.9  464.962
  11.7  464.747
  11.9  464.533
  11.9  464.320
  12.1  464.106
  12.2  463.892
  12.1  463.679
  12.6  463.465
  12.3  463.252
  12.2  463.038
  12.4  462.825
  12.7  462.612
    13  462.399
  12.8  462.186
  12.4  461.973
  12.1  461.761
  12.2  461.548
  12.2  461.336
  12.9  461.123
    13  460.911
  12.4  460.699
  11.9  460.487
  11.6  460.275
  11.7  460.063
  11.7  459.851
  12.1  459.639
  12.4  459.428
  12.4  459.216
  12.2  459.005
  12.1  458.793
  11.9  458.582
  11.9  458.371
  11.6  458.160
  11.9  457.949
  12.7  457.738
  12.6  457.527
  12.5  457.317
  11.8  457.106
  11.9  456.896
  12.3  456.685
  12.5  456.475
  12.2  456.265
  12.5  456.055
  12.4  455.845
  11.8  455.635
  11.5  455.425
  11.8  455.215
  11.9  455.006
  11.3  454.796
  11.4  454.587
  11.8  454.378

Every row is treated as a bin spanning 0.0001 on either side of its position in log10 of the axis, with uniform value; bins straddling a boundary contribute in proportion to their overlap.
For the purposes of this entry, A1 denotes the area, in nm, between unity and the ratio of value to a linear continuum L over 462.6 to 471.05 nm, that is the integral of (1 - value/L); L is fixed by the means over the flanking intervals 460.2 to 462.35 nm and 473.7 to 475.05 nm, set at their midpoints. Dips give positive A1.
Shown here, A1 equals 0.26 nm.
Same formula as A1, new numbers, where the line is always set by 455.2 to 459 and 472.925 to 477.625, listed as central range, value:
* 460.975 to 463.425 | -0.068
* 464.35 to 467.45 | 0.063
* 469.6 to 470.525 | 0.029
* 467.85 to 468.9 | 0.001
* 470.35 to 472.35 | 0.007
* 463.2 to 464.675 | 0.002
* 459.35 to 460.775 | 0.021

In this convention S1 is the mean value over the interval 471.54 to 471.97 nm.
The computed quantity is 12.6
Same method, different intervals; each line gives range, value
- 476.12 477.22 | 11.8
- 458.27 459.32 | 12.1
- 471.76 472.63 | 12.8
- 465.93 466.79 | 12.1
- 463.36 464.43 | 12.2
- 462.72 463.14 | 12.3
